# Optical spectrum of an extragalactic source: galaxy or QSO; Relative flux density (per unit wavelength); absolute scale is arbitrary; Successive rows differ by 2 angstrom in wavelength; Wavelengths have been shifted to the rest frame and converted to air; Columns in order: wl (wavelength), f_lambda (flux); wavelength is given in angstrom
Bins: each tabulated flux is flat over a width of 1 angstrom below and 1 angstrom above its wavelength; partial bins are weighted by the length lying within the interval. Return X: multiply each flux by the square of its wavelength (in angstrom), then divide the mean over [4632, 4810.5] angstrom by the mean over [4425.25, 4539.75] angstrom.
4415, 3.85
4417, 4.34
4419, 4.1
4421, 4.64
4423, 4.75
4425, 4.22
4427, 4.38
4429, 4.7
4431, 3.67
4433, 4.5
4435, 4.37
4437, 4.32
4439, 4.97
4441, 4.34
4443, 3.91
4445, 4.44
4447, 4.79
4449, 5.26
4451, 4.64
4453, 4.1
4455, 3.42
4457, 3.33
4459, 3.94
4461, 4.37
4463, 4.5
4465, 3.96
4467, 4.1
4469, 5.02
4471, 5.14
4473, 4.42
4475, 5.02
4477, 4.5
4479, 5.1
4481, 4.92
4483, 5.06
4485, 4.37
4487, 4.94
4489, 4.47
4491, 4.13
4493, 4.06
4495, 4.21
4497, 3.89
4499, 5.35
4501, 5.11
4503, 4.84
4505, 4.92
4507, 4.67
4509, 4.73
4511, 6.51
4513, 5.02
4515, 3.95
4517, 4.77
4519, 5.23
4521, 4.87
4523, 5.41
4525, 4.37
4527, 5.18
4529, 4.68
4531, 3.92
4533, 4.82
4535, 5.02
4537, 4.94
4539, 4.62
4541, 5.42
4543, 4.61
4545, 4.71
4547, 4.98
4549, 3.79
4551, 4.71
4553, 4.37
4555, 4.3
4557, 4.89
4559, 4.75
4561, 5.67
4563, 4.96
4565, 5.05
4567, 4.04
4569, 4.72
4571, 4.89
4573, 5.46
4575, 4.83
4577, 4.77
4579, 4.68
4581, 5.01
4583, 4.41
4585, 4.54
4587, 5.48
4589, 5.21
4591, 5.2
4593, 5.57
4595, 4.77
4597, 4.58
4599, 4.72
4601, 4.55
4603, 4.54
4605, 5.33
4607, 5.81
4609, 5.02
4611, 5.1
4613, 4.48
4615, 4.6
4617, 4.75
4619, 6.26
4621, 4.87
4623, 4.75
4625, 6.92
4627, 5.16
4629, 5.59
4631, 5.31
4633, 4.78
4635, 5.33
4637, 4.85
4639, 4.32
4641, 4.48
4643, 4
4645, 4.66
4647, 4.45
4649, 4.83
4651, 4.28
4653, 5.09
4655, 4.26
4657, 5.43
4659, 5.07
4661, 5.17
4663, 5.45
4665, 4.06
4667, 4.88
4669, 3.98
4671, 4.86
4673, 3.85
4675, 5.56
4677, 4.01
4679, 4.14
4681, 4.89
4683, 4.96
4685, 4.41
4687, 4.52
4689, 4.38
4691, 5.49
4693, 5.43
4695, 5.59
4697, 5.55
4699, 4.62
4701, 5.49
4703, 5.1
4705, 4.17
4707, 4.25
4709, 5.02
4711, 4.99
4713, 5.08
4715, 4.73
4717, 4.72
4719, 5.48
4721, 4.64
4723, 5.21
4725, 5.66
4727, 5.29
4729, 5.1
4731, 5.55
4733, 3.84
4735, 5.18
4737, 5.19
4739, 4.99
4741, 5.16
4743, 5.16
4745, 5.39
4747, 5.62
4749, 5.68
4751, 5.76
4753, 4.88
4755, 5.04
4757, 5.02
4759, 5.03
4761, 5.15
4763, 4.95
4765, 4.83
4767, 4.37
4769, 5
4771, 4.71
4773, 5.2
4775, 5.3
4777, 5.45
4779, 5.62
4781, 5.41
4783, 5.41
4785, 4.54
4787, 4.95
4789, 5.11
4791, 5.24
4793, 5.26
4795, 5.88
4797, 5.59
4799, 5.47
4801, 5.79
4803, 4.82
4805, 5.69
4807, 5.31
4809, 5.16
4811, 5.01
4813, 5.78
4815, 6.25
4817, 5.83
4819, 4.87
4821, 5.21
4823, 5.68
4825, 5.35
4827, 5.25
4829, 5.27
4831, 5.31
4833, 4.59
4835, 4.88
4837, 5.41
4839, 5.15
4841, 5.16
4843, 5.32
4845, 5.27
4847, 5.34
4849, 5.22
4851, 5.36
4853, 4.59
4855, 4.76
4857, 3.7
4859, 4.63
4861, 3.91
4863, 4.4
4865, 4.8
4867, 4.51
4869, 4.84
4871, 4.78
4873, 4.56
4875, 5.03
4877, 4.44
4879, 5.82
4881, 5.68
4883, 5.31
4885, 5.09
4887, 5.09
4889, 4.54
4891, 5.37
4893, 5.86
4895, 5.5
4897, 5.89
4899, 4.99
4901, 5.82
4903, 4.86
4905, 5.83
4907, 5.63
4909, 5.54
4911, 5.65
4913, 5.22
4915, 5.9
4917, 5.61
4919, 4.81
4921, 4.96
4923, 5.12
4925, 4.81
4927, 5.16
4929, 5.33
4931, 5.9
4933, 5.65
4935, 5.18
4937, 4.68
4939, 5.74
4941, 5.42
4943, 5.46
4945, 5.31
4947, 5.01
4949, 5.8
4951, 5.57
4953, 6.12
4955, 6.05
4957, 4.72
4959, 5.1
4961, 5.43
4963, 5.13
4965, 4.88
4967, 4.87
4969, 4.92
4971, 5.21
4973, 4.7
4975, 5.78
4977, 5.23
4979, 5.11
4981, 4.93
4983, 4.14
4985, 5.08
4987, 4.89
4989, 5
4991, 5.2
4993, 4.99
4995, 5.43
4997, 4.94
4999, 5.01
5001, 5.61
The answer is 1.21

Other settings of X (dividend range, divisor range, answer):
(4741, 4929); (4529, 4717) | 1.17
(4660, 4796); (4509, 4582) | 1.12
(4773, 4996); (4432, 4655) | 1.26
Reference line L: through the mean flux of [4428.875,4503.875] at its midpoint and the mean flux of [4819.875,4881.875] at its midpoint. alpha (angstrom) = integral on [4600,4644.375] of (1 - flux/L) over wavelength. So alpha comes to -3.4 angstrom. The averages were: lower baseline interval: 4.48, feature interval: 5.03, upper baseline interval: 4.97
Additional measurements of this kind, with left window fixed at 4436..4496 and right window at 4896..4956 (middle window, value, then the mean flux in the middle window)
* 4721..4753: -1.2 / 5.22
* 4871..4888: 0.7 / 5.11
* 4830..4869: 3.1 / 4.86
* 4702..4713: 0.5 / 4.74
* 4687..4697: -0.5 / 5.18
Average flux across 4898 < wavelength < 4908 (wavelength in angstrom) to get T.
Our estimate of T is 5.43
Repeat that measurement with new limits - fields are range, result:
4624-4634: 5.55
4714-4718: 4.72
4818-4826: 5.28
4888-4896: 5.32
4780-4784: 5.41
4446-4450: 5.03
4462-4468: 4.19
